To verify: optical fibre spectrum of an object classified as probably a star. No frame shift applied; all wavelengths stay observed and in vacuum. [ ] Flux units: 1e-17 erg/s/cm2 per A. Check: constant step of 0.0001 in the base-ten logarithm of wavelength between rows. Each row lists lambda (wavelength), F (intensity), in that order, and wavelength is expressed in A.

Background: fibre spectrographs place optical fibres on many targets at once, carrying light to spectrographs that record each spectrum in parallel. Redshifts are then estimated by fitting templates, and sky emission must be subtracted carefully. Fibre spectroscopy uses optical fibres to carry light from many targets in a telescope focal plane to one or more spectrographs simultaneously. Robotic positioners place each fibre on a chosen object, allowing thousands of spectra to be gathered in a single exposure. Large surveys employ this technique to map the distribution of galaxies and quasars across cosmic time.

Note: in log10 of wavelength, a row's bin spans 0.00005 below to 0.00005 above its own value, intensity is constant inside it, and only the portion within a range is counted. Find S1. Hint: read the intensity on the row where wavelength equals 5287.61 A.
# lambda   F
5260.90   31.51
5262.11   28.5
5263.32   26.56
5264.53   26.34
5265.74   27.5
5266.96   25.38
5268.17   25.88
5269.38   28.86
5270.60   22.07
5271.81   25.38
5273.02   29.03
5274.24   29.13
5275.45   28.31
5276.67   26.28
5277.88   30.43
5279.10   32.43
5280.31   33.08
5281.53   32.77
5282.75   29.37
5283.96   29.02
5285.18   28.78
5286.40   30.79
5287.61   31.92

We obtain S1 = 31.92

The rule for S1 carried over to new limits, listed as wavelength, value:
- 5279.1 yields 32.43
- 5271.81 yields 25.38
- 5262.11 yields 28.5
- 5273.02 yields 29.03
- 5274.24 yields 29.13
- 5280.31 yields 33.08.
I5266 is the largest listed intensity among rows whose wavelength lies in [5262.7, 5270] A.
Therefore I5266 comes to 28.86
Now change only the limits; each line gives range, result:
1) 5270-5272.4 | 25.38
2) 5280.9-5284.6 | 32.77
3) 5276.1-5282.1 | 33.08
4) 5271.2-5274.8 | 29.13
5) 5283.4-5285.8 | 29.02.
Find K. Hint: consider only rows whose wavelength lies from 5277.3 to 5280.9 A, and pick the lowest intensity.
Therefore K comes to 30.43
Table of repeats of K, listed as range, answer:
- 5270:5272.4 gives 22.07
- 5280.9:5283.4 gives 29.37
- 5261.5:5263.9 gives 26.56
